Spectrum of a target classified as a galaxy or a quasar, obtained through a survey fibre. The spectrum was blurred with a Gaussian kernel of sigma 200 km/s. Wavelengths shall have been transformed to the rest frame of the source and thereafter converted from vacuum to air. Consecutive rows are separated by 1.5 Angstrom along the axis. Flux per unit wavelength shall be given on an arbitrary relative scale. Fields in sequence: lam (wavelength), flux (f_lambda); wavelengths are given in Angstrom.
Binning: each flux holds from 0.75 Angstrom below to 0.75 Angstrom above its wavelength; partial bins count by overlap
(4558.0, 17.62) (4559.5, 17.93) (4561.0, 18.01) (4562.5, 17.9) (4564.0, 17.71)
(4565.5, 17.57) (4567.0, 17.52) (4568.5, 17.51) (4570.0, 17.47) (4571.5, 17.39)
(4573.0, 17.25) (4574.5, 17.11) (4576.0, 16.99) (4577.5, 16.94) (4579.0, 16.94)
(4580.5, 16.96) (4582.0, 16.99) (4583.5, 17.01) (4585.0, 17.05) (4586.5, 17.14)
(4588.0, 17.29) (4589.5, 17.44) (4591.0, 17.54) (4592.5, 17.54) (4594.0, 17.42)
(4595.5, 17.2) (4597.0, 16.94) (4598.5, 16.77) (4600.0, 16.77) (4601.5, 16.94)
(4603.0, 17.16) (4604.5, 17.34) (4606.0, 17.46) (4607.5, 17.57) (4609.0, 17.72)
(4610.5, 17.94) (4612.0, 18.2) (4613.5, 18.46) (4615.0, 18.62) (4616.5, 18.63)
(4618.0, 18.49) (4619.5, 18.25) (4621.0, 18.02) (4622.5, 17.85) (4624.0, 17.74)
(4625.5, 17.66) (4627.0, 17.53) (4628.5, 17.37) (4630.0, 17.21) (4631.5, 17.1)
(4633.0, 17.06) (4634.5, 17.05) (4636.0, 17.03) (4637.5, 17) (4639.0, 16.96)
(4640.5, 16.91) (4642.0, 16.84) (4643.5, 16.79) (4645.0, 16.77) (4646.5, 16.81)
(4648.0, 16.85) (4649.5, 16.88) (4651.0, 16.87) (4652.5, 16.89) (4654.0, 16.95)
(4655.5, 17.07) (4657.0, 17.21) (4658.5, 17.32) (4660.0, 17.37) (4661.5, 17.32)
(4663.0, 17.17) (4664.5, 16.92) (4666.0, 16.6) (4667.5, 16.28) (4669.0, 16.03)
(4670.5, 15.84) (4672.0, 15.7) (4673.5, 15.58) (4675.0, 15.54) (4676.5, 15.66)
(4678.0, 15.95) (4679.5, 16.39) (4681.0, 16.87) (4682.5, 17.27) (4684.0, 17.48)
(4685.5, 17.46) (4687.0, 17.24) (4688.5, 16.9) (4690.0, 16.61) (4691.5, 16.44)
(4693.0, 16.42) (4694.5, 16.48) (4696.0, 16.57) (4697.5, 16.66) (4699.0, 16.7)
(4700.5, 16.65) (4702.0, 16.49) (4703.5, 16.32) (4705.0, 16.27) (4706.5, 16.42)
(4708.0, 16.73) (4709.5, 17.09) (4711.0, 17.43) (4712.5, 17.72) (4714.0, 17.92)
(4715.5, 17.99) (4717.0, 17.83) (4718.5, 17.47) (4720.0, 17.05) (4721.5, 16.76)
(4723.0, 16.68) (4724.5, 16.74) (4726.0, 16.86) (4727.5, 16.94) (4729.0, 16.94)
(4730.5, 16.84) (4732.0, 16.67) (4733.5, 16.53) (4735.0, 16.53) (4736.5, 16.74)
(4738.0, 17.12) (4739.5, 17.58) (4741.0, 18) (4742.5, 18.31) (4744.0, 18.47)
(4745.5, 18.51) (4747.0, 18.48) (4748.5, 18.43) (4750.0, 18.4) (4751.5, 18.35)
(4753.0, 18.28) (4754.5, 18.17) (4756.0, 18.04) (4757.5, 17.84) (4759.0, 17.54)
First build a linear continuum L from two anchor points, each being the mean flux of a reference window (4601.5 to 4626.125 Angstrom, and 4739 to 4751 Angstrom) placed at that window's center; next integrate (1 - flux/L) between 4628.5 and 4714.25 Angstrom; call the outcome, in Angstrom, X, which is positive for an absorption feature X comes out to 6.2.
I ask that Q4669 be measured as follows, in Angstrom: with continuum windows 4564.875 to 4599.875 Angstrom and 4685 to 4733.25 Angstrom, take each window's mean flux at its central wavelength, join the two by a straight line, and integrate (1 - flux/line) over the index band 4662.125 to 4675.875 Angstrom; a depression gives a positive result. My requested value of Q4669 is 0.7 Angstrom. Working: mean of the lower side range 17.2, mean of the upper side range 16.9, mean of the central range 16.2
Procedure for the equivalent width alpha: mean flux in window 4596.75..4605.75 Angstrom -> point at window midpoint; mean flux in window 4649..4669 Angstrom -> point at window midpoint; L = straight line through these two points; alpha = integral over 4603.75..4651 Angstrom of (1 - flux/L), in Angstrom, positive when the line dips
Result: -1.4 Angstrom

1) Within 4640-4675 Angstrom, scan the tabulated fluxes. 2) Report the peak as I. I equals 17.37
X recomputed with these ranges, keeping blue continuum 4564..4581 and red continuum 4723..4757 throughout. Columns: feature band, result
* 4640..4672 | 1.1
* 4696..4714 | 0.7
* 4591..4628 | -0.7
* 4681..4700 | 0.7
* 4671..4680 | 0.9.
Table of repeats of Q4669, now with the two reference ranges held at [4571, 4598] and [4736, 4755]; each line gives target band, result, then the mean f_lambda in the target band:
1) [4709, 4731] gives 0.9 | 17.2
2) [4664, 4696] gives 2.3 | 16.5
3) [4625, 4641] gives 0.3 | 17.2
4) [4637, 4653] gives 0.6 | 16.9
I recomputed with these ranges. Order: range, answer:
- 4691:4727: 17.99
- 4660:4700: 17.48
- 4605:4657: 18.63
